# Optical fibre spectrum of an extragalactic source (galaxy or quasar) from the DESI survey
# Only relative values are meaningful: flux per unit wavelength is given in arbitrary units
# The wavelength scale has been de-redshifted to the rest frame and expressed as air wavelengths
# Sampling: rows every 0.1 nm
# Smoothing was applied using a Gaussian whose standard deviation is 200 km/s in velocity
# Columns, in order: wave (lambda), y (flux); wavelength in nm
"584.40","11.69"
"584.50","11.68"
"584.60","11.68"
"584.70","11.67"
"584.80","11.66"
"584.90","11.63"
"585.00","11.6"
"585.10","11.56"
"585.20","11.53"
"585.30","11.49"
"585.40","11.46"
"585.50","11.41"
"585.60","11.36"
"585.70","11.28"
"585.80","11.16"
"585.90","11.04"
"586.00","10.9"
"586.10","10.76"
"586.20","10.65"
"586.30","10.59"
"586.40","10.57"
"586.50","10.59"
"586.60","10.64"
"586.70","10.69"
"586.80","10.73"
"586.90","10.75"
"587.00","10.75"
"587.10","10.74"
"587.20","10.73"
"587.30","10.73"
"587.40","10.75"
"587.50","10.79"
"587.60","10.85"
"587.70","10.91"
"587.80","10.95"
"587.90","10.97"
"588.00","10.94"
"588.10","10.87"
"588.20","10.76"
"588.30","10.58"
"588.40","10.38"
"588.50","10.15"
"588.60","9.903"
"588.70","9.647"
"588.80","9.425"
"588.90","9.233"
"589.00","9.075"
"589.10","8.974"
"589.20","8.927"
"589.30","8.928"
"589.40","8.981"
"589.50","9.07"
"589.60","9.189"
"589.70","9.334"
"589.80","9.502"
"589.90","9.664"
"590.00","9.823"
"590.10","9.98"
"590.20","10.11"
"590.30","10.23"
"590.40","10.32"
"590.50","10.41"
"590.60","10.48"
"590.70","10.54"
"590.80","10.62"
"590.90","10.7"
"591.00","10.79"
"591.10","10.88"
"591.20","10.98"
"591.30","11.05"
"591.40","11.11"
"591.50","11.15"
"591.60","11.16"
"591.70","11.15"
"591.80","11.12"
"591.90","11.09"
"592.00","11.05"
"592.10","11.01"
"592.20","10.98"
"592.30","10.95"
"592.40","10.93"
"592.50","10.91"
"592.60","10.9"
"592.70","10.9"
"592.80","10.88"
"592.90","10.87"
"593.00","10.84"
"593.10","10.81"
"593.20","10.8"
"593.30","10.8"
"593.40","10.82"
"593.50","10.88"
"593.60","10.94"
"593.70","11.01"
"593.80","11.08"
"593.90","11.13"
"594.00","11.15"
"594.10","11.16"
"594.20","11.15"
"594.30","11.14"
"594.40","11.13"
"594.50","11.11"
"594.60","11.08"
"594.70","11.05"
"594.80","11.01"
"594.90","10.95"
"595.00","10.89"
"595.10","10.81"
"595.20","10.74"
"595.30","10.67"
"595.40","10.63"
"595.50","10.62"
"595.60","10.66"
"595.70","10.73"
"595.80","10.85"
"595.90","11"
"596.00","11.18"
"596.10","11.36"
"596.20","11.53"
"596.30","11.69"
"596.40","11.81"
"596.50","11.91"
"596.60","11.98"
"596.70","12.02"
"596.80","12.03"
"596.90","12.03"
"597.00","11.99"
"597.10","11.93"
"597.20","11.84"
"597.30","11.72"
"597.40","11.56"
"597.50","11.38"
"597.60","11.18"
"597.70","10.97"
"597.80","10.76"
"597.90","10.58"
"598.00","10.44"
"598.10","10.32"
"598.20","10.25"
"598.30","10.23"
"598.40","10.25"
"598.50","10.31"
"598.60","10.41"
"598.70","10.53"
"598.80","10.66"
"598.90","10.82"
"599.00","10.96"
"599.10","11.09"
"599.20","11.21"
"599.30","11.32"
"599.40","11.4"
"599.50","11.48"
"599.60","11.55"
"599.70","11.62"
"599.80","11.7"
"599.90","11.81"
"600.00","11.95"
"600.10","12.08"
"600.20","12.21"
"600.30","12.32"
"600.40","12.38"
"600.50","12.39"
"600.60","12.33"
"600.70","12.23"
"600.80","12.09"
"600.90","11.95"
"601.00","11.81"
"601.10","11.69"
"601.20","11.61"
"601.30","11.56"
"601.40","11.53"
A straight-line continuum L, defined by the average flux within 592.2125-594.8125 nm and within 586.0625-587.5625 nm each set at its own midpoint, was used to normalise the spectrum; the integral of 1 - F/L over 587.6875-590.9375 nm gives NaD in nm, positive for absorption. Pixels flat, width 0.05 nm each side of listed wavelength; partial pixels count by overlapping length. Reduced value 0.25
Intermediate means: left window 10.7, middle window 9.97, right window 11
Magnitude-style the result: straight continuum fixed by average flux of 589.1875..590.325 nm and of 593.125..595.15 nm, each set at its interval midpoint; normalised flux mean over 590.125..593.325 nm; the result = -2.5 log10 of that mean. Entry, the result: -0.07 mag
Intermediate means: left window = 9.48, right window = 11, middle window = 10.8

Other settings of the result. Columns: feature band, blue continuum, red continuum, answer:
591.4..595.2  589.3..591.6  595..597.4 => -0.02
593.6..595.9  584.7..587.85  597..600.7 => 0.03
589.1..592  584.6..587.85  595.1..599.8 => 0.08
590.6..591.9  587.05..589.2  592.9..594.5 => -0.02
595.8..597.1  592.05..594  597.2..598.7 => -0.08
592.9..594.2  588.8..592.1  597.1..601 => -0.04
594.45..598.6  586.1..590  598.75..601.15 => 0.01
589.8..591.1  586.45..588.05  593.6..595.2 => 0.06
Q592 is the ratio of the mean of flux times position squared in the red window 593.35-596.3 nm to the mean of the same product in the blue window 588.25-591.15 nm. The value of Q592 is 1.1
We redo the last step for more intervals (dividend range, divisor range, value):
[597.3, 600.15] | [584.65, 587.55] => 1.04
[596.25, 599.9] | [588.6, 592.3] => 1.13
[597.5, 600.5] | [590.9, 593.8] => 1.04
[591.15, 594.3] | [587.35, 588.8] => 1.06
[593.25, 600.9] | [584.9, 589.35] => 1.10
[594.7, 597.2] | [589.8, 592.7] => 1.07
